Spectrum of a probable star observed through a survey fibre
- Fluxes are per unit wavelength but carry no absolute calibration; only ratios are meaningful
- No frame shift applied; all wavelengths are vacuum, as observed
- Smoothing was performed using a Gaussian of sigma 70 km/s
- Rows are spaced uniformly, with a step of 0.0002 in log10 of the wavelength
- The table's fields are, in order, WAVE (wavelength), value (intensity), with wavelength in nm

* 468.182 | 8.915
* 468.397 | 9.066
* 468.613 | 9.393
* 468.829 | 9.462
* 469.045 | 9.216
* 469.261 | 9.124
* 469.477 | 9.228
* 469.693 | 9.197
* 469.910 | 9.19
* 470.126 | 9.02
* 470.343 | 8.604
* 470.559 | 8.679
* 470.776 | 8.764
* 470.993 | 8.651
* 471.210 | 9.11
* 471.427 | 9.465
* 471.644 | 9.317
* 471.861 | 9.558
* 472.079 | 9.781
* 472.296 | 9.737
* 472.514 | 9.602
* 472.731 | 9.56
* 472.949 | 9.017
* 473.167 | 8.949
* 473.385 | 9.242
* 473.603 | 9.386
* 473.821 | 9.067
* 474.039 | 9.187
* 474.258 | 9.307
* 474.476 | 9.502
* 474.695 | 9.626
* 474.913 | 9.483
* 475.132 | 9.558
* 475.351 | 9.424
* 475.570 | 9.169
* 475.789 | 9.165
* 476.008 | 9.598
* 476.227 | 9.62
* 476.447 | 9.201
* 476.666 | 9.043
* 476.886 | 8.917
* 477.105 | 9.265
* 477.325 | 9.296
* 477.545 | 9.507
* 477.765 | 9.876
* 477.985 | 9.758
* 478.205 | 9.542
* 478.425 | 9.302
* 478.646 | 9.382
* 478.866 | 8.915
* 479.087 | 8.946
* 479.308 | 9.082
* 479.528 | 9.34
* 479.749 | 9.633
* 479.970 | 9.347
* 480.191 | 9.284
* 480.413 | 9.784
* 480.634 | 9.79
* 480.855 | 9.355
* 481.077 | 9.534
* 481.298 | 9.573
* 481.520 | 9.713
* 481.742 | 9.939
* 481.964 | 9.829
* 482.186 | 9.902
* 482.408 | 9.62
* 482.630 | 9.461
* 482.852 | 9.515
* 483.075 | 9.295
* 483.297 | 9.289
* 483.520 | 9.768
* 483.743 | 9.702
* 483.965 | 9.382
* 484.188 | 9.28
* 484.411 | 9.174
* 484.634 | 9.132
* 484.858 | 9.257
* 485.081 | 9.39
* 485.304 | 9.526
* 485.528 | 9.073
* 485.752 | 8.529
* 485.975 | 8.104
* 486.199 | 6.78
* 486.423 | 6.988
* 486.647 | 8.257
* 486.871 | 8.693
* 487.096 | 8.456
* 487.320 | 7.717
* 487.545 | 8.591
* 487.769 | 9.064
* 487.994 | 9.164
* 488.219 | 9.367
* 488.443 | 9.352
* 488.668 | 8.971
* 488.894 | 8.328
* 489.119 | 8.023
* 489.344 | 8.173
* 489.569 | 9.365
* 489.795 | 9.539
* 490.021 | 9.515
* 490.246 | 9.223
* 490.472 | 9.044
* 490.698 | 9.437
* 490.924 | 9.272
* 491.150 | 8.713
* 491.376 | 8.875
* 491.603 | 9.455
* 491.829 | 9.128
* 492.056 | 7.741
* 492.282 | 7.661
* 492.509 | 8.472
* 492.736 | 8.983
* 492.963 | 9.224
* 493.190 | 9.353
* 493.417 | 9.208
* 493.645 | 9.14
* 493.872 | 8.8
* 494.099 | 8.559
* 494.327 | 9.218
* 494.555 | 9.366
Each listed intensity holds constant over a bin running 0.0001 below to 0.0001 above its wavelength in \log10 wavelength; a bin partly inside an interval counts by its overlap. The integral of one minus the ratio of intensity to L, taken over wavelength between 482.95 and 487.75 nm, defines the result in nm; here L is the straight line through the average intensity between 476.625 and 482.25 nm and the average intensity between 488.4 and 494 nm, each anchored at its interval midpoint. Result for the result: 0.21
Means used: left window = 9.46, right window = 8.91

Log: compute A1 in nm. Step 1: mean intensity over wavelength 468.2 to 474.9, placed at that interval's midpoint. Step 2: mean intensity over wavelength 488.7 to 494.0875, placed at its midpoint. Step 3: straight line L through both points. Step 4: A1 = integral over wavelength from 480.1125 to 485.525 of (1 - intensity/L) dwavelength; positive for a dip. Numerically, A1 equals -0.282 nm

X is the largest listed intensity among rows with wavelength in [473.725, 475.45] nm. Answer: 9.626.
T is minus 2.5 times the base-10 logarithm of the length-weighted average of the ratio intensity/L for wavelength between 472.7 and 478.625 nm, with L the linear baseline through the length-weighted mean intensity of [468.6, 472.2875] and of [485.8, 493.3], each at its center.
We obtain -0.04 mag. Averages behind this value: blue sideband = 9.17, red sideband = 8.7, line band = 9.35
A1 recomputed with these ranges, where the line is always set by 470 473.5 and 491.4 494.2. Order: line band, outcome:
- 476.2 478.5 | -0.07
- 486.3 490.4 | 0.08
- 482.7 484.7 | -0.09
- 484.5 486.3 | 0.04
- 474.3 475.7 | -0.05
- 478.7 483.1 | -0.23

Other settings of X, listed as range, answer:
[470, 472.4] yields 9.781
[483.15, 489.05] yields 9.768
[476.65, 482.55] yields 9.939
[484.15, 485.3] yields 9.39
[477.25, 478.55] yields 9.876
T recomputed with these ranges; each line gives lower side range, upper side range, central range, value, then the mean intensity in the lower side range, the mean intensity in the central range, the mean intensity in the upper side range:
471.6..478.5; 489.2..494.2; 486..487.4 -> 0.16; 9.39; 7.83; 8.95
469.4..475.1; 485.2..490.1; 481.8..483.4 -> -0.09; 9.24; 9.58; 8.61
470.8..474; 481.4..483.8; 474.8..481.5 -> 0.01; 9.3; 9.39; 9.63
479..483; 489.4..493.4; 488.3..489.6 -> 0.05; 9.54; 8.68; 8.99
